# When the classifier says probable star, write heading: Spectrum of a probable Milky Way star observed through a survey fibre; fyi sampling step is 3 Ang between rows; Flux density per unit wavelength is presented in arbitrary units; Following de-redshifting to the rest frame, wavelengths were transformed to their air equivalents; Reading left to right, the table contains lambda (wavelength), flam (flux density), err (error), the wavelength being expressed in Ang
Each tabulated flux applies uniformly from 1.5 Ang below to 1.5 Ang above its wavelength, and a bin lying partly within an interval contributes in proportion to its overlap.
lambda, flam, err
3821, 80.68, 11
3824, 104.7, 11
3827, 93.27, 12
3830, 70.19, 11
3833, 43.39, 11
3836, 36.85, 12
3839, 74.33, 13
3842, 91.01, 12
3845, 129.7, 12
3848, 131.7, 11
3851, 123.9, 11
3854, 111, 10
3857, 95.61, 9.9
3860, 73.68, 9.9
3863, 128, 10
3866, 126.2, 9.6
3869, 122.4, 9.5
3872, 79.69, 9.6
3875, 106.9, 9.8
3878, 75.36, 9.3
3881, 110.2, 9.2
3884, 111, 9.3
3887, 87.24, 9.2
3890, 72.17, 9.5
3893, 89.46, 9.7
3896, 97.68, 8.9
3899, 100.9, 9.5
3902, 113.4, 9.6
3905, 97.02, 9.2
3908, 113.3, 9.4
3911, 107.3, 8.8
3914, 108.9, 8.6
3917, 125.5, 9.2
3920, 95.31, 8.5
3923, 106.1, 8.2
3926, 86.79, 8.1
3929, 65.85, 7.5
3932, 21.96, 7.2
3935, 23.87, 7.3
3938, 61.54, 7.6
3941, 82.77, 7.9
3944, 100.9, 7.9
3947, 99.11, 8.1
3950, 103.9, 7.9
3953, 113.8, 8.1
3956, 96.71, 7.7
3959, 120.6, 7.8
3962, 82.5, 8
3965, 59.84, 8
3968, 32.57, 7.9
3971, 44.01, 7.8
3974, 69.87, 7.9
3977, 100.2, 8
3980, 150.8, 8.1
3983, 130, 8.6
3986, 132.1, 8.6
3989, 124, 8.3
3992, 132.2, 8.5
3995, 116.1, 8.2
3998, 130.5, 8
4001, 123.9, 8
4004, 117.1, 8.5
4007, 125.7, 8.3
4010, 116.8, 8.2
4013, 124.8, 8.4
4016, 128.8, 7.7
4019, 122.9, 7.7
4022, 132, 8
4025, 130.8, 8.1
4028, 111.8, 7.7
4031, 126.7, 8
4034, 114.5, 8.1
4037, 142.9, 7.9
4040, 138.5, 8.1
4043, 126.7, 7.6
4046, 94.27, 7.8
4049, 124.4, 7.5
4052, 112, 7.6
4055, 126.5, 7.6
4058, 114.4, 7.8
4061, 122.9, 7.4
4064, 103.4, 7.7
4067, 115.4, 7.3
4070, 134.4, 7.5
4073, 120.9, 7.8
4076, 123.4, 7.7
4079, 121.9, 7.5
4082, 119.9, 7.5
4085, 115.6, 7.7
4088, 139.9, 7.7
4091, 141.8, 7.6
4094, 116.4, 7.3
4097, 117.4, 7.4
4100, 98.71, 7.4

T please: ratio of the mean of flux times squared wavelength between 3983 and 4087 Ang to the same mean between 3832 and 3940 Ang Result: 1.42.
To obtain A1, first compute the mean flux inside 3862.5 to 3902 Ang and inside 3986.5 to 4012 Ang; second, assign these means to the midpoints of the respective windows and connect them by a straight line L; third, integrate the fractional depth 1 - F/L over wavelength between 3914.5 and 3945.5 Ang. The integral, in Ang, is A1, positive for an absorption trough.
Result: 8.9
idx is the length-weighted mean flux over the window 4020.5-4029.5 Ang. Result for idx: 125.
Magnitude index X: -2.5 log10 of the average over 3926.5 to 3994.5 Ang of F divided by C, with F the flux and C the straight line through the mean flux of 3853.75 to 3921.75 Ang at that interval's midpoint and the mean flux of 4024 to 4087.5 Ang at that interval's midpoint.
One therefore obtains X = 0.24 mag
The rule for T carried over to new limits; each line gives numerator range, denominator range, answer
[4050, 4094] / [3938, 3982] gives 1.45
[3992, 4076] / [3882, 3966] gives 1.42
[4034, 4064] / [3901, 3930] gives 1.27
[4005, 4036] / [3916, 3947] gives 1.67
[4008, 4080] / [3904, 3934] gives 1.42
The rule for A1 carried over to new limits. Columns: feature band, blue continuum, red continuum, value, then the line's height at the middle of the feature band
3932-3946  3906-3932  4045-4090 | 5.1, 99.6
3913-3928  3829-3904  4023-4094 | 0.1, 104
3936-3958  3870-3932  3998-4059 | 2.7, 106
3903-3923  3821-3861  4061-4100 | -1.6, 99.9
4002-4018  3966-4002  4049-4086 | -1.8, 110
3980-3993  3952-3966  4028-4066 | -3.7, 103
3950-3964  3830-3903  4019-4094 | 0.9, 109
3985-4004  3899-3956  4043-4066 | -4.1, 104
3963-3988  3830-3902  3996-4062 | 5.3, 114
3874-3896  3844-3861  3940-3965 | 2.9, 107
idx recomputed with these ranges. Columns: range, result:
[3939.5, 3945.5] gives 91.8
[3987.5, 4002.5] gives 125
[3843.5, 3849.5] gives 131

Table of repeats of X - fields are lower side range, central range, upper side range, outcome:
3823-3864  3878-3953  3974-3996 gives 0.18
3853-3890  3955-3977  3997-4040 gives 0.50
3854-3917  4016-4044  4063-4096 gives -0.09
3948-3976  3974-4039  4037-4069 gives -0.24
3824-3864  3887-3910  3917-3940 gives -0.24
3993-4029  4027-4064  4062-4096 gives 0.02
